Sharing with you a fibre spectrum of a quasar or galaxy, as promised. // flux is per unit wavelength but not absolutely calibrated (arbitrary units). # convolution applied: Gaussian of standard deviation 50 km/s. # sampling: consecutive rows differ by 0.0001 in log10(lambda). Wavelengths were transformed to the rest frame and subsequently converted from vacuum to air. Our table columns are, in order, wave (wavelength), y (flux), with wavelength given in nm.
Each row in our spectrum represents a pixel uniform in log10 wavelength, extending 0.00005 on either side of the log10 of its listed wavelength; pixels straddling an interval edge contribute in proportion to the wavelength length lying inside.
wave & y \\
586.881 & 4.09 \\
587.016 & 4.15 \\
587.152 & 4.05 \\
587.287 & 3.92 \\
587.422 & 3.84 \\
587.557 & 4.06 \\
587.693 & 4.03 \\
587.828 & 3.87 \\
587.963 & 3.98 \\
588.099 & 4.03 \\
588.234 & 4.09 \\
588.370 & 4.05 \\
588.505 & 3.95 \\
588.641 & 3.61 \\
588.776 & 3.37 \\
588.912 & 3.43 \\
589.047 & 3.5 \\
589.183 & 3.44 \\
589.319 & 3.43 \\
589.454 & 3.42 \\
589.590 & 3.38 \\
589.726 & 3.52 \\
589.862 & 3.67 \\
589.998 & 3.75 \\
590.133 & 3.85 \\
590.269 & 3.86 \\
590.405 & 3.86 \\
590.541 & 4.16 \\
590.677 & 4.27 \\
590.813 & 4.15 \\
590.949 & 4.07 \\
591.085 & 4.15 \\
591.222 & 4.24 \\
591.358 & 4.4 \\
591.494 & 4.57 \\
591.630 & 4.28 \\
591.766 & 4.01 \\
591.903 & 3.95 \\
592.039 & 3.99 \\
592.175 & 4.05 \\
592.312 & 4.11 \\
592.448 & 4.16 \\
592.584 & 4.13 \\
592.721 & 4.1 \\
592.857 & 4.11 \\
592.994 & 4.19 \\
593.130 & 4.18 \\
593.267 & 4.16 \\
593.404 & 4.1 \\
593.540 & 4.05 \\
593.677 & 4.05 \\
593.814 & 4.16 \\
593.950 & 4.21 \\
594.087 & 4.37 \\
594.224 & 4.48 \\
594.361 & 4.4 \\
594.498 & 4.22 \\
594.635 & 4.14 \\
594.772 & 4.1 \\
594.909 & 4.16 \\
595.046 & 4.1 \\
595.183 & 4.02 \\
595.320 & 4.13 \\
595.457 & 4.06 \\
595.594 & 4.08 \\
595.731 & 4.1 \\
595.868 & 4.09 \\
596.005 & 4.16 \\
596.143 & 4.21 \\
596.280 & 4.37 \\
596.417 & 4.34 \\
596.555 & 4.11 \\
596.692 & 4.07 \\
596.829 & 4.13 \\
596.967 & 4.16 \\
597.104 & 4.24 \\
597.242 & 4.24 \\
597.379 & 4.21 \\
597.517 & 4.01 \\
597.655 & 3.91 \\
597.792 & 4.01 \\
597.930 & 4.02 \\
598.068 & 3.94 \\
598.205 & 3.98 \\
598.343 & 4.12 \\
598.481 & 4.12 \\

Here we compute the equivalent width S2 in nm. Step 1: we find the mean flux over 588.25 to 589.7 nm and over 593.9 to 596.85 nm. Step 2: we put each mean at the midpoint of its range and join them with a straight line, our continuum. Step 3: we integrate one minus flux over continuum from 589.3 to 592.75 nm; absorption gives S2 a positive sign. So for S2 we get -0.20 nm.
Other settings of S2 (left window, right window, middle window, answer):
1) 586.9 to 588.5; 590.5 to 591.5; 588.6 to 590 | 0.21 nm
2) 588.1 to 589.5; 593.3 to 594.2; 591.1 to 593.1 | -0.08 nm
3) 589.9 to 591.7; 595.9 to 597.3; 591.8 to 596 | 0.02 nm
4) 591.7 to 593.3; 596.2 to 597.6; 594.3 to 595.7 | 0.00 nm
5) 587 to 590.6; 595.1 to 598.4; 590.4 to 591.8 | -0.12 nm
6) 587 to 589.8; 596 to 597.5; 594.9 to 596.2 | 0.01 nm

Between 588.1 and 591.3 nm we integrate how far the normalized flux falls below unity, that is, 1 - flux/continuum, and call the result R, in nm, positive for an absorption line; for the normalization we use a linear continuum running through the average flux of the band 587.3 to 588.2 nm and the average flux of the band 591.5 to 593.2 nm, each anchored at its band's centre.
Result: 0.19 nm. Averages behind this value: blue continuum 3.97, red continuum 4.12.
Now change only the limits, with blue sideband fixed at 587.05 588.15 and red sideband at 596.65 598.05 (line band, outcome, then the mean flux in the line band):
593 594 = -0.02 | 4.13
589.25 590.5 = 0.11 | 3.65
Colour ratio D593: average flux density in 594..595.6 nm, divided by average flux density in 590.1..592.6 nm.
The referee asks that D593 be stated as 1.02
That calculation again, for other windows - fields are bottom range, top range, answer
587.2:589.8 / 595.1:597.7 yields 1.11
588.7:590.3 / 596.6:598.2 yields 1.15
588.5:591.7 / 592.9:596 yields 1.08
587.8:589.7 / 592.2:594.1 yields 1.13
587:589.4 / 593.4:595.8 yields 1.09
